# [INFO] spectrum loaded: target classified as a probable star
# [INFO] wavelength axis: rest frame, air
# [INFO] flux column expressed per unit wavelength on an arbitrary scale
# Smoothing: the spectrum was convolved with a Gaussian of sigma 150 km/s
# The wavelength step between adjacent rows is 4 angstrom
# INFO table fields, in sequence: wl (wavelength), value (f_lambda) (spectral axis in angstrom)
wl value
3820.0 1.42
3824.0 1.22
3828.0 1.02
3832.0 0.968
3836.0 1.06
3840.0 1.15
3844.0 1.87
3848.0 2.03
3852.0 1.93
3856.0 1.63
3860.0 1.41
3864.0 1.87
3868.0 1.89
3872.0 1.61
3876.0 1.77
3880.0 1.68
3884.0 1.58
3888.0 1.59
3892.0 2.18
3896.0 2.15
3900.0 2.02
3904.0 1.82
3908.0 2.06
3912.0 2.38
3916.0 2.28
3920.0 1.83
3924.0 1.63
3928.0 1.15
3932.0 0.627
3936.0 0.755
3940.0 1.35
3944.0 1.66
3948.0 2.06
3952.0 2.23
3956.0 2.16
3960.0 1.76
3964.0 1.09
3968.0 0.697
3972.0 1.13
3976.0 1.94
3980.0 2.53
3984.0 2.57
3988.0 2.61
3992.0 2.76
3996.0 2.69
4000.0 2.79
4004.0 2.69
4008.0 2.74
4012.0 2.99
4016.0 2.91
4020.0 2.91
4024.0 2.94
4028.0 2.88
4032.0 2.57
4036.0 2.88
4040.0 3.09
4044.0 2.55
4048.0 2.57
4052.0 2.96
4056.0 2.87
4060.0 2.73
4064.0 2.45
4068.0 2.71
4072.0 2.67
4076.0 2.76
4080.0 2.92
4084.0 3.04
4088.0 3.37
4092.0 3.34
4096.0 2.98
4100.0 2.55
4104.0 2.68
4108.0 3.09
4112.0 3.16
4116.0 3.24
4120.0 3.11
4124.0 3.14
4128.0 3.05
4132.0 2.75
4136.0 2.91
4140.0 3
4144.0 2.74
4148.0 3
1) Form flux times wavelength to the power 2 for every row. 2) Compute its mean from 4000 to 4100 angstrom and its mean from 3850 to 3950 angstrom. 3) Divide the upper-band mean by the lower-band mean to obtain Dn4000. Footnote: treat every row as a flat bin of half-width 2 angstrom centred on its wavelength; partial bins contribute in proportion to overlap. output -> 1.79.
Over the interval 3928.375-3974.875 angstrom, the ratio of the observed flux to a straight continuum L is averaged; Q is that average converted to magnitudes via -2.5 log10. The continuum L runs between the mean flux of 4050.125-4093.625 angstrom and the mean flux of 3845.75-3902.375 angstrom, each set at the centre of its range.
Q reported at 0.50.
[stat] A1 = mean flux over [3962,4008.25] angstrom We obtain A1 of 2.17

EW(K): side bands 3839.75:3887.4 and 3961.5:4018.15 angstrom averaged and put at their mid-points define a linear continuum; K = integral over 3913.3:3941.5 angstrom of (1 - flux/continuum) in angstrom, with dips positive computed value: 8.4 angstrom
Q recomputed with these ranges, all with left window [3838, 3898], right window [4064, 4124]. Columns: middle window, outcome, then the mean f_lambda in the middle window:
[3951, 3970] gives 0.396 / 1.55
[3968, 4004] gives 0.044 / 2.3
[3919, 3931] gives 0.389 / 1.44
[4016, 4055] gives -0.070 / 2.82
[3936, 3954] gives 0.263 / 1.71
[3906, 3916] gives -0.126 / 2.23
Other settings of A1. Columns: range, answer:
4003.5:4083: 2.79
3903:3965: 1.68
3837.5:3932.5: 1.77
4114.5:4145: 3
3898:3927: 1.97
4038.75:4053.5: 2.77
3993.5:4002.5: 2.74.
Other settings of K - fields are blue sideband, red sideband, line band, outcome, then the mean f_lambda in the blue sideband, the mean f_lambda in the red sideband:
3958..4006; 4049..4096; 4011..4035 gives -3.96 angstrom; 2.1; 2.89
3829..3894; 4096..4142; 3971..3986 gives 0.94 angstrom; 1.63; 2.97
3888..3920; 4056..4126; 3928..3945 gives 8.84 angstrom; 2.08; 2.94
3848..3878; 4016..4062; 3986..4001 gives -0.97 angstrom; 1.75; 2.82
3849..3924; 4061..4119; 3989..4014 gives -3.09 angstrom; 1.87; 2.93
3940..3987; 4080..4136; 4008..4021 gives -3.93 angstrom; 1.8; 3.03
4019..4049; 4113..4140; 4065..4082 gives 0.91 angstrom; 2.8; 3.04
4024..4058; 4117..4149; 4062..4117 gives -0.51 angstrom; 2.8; 2.97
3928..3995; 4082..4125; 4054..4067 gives -0.12 angstrom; 1.74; 3.06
